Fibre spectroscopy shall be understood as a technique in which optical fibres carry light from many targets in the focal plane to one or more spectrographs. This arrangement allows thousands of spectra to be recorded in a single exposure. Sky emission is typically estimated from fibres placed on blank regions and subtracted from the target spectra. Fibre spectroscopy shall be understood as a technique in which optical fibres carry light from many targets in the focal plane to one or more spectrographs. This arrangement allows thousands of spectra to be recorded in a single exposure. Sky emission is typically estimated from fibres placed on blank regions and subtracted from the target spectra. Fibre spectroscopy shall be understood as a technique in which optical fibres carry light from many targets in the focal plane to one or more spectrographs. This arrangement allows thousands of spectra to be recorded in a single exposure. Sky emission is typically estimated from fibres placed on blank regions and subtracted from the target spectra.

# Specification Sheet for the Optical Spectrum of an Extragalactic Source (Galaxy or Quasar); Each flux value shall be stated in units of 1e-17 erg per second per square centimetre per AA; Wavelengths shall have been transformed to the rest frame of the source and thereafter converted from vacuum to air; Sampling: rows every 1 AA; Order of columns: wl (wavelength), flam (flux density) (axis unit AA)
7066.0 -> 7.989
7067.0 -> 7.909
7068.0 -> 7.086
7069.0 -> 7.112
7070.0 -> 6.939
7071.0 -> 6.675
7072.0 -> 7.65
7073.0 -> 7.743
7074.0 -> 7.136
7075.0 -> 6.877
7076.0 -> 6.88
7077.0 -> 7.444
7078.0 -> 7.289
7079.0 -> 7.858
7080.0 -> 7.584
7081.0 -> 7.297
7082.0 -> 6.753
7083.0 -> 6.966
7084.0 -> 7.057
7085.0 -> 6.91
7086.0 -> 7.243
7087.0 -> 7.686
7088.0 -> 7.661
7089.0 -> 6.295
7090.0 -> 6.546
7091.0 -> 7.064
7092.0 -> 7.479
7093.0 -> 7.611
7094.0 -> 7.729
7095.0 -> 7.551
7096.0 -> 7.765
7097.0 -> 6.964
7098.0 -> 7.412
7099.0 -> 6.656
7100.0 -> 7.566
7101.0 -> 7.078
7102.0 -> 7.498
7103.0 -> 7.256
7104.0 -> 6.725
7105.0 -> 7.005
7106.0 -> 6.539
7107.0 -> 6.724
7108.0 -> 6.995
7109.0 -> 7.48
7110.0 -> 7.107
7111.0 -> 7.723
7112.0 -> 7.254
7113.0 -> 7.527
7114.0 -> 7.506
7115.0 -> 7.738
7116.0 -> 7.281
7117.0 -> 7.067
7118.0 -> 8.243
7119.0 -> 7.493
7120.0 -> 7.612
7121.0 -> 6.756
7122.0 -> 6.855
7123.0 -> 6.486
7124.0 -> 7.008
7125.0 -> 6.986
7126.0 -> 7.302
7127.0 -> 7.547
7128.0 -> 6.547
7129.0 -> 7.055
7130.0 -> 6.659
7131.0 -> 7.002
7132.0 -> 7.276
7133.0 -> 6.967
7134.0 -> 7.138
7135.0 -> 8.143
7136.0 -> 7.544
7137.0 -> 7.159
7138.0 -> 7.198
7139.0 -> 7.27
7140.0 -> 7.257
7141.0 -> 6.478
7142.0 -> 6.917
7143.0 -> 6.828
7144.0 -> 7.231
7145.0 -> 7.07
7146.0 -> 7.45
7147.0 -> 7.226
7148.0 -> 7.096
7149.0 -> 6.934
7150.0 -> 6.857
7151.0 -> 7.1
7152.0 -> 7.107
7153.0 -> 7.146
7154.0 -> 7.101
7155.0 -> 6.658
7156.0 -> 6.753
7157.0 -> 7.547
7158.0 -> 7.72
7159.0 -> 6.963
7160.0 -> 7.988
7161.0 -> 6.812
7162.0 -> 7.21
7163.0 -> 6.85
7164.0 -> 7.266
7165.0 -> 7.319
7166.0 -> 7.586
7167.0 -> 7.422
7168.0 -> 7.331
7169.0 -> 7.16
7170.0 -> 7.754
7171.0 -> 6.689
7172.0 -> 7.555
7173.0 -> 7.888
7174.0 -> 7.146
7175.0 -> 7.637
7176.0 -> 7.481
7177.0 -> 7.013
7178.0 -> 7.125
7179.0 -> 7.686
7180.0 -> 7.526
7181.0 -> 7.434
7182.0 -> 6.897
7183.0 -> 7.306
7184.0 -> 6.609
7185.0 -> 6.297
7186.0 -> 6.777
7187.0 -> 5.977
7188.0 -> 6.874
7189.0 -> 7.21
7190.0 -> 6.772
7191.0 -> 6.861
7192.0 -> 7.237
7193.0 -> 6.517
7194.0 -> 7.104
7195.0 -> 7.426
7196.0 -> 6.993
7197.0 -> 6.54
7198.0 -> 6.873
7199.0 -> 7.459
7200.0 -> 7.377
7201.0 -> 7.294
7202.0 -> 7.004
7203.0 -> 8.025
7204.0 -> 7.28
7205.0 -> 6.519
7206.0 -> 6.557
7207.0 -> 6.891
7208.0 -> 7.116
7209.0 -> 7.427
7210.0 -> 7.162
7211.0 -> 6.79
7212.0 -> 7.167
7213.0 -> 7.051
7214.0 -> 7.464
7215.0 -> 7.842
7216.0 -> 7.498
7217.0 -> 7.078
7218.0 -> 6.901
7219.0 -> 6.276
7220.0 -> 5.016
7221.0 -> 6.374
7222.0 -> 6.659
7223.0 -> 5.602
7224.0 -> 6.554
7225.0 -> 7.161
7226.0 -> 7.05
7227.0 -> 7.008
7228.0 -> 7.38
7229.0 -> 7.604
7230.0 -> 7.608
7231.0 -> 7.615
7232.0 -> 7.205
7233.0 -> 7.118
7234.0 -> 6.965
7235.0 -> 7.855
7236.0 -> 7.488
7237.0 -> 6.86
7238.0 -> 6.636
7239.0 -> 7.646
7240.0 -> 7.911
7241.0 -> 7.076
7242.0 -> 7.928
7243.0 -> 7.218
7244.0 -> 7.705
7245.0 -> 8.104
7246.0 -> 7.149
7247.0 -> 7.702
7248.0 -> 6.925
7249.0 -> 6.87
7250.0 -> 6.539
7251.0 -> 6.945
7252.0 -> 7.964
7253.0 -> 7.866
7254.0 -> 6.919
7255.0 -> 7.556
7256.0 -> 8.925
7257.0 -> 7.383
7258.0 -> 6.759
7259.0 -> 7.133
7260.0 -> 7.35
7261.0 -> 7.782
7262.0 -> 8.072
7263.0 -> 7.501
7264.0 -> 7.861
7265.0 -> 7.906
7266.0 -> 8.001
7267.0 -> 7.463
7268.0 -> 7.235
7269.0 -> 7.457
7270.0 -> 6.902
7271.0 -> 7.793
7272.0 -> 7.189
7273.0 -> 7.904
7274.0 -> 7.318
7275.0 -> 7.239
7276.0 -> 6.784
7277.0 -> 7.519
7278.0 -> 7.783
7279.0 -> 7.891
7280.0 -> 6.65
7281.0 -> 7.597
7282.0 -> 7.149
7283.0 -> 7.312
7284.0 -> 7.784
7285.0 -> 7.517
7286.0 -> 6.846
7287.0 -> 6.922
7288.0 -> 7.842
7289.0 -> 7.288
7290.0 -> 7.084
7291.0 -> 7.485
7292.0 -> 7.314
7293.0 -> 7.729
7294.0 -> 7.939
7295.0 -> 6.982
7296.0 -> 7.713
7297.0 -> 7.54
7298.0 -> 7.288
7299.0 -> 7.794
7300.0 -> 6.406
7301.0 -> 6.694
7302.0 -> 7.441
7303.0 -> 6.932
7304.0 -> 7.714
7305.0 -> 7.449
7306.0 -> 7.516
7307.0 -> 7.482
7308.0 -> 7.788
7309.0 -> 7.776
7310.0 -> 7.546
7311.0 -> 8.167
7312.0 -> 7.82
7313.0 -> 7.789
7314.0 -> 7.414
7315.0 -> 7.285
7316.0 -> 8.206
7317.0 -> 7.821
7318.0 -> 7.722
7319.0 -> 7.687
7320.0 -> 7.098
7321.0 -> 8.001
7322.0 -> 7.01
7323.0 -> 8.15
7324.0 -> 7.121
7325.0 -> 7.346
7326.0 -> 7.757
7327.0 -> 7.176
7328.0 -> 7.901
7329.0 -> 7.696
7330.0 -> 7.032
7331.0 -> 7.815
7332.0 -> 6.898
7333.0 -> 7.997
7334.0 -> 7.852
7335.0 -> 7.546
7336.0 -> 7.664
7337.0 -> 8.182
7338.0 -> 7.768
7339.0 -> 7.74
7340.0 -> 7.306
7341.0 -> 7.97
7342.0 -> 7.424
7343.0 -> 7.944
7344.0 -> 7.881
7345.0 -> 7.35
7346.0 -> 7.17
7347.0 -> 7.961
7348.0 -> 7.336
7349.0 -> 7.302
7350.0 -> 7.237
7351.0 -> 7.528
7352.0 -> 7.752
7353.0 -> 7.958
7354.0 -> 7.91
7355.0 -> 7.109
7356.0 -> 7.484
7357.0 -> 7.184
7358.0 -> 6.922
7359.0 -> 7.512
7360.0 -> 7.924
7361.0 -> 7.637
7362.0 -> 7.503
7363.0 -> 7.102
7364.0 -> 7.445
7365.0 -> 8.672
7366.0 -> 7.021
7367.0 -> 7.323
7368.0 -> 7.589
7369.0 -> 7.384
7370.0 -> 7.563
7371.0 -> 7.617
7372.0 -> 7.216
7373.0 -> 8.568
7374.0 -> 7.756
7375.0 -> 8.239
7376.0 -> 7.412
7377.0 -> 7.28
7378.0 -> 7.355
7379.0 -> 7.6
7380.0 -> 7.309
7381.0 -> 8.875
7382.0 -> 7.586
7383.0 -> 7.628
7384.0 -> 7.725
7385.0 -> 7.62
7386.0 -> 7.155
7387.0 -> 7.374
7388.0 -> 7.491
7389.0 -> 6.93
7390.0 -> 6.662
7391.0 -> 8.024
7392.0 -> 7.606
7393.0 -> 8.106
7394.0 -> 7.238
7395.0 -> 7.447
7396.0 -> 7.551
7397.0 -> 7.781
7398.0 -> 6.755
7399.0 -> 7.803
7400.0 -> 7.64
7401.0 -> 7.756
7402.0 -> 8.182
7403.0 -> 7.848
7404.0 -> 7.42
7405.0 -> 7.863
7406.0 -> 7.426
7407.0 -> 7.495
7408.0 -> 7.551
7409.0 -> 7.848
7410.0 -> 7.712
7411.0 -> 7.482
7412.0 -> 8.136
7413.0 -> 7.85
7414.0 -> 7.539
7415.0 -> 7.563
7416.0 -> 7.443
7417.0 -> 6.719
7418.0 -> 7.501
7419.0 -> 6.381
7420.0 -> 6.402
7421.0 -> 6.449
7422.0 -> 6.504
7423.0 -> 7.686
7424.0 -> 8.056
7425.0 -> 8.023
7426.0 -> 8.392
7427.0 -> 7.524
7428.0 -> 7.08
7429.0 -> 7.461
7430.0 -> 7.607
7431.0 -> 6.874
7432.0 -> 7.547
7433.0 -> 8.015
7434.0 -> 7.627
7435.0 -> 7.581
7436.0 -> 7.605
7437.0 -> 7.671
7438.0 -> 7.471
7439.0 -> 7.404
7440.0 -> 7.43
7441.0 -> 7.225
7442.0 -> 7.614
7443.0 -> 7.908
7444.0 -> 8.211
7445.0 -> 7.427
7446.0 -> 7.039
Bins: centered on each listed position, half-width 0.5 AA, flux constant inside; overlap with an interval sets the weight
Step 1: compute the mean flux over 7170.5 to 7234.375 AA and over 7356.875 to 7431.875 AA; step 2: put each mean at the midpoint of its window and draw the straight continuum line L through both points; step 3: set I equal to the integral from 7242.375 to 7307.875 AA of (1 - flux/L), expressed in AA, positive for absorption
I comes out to -1.79 AA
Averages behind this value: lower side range 7.04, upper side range 7.52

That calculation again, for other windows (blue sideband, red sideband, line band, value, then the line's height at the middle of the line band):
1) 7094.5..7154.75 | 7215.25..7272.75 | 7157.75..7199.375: 0.4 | 7.22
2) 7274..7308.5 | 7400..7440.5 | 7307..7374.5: -1.7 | 7.42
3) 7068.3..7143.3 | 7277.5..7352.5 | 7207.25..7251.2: 1.6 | 7.39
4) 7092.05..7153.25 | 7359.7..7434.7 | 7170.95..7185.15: 0.0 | 7.26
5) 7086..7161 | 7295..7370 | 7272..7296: 0.2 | 7.46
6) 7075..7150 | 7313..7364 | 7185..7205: 0.9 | 7.33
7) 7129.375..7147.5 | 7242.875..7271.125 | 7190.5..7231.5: 1.9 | 7.36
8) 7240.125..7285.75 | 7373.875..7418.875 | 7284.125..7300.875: 0.3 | 7.48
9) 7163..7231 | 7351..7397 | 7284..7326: -0.6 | 7.37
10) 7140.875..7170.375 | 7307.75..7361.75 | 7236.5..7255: 0.1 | 7.39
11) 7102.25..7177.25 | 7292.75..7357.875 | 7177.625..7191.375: 0.6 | 7.28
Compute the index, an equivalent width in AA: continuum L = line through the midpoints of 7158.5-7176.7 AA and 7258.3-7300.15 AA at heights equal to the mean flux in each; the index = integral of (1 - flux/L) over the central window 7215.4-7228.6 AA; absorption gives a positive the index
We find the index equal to 1.3 AA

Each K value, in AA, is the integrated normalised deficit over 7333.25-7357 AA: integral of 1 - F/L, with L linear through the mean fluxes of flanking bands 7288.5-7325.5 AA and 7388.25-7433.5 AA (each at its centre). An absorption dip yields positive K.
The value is -0.4 AA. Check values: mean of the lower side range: 7.5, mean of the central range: 7.62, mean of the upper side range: 7.49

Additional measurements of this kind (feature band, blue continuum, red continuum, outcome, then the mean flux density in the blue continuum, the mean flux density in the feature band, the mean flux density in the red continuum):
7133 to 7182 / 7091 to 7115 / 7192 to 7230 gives -0.8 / 7.27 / 7.24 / 6.99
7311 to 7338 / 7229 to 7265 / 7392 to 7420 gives -0.5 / 7.44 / 7.63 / 7.54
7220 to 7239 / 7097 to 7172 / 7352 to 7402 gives 0.8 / 7.18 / 7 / 7.57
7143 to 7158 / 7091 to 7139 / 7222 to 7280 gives 0.3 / 7.24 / 7.1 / 7.37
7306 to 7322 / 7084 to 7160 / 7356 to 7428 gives -0.5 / 7.18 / 7.68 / 7.53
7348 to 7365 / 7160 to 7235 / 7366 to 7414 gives 0.0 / 7.08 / 7.5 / 7.61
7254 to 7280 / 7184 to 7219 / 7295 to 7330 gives -0.7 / 7.02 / 7.52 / 7.52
